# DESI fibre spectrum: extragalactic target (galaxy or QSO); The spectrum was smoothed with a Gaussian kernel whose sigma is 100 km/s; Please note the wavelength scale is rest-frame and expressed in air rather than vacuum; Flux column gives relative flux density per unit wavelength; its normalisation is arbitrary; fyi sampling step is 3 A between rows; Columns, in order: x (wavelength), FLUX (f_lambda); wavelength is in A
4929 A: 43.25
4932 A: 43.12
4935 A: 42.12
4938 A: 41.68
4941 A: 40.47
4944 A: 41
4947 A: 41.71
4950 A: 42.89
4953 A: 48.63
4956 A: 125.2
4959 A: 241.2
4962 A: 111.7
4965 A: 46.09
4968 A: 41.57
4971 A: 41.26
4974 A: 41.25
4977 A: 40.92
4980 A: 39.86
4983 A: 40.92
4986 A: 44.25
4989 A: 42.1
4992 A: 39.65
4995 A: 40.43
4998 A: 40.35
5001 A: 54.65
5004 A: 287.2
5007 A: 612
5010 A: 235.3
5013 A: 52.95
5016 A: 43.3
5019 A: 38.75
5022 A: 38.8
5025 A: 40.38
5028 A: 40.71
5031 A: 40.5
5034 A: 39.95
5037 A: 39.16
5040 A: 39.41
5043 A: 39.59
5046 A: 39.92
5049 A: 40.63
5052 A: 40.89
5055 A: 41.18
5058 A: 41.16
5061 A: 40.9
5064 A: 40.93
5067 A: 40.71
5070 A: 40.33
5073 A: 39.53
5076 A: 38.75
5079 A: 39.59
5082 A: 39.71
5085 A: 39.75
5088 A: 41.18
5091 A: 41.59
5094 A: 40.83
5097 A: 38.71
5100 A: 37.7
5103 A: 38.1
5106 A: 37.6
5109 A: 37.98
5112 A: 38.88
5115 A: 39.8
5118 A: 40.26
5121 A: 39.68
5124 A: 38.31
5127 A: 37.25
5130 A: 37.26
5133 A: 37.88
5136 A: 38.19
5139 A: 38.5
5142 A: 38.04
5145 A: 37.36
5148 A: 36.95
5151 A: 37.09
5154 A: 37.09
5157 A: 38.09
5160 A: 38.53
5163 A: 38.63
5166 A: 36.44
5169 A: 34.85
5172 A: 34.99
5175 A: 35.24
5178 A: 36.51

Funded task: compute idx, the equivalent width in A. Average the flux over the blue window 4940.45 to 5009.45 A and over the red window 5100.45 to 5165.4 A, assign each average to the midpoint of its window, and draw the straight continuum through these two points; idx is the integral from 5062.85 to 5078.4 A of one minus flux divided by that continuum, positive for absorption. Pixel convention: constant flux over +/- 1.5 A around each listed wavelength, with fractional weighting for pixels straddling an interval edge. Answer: 5.3 A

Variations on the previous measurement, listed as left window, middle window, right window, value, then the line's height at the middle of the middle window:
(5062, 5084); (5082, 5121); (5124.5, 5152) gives -0.44 A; 38.9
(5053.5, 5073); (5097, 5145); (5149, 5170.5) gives 0.38 A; 38.7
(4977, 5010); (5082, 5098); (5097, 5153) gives 5.45 A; 61.4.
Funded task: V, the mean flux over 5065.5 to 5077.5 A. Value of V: 39.8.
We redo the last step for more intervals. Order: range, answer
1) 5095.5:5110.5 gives 38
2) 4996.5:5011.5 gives 246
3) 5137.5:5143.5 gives 38.3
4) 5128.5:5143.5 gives 38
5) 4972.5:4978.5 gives 41.1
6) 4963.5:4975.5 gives 42.5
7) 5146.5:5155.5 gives 37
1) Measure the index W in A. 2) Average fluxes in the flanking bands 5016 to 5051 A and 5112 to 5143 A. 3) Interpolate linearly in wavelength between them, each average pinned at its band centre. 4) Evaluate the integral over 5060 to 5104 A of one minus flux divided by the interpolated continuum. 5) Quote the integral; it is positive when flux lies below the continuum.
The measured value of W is -0.7 A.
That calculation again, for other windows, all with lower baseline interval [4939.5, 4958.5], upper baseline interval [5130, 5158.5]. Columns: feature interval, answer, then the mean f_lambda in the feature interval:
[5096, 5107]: 1.5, 38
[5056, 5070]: 2.5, 40.9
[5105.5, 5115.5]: 1.0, 38.5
